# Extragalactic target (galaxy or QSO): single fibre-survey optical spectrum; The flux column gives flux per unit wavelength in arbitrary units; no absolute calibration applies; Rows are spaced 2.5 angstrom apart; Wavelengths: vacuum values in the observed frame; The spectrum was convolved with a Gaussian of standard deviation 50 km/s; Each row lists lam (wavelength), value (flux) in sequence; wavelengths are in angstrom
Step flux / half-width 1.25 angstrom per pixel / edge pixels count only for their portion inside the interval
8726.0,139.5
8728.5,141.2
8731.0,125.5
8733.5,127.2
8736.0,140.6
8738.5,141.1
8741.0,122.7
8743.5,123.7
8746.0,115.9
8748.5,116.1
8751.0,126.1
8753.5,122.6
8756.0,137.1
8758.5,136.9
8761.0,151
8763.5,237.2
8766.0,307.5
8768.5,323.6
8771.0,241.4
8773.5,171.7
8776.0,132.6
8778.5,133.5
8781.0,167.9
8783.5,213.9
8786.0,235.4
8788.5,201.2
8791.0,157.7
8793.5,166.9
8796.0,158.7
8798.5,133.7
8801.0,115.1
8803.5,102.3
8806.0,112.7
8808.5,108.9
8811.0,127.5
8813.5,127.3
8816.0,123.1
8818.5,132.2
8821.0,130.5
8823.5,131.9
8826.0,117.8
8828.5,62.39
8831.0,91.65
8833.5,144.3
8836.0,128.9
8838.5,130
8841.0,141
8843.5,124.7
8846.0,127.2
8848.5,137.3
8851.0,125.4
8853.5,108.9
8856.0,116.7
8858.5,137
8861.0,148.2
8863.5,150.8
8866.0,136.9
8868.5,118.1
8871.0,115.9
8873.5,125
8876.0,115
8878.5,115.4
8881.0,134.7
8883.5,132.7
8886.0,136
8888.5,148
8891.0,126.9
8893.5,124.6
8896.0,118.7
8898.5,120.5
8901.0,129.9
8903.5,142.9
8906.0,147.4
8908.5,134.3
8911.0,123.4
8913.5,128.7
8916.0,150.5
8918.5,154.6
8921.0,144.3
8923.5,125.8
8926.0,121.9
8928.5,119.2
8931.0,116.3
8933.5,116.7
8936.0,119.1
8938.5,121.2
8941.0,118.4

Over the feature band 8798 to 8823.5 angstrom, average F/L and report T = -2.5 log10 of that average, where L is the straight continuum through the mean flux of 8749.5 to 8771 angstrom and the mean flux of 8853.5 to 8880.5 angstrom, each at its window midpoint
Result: 0.32 mag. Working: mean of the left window 195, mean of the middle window 121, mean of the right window 127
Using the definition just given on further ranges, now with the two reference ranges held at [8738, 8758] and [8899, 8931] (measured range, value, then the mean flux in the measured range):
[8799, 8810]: 0.15 mag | 112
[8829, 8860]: 0.05 mag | 125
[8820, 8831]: 0.20 mag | 108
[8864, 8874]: 0.05 mag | 126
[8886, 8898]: 0.03 mag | 130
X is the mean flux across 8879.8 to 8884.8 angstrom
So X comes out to 134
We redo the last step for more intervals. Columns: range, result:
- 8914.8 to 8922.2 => 150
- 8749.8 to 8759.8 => 131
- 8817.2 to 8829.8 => 115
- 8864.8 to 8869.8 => 127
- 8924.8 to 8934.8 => 119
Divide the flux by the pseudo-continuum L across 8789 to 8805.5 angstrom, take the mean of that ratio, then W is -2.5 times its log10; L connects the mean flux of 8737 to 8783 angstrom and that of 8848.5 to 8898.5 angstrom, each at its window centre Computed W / 0.106 mag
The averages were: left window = 168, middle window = 141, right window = 128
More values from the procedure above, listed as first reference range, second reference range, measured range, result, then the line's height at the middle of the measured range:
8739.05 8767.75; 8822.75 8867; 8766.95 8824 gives -0.12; 142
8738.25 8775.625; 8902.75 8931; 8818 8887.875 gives 0.19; 149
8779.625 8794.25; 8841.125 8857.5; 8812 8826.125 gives 0.22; 157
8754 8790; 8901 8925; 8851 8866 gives 0.21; 161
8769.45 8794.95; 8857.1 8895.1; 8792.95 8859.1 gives 0.27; 159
